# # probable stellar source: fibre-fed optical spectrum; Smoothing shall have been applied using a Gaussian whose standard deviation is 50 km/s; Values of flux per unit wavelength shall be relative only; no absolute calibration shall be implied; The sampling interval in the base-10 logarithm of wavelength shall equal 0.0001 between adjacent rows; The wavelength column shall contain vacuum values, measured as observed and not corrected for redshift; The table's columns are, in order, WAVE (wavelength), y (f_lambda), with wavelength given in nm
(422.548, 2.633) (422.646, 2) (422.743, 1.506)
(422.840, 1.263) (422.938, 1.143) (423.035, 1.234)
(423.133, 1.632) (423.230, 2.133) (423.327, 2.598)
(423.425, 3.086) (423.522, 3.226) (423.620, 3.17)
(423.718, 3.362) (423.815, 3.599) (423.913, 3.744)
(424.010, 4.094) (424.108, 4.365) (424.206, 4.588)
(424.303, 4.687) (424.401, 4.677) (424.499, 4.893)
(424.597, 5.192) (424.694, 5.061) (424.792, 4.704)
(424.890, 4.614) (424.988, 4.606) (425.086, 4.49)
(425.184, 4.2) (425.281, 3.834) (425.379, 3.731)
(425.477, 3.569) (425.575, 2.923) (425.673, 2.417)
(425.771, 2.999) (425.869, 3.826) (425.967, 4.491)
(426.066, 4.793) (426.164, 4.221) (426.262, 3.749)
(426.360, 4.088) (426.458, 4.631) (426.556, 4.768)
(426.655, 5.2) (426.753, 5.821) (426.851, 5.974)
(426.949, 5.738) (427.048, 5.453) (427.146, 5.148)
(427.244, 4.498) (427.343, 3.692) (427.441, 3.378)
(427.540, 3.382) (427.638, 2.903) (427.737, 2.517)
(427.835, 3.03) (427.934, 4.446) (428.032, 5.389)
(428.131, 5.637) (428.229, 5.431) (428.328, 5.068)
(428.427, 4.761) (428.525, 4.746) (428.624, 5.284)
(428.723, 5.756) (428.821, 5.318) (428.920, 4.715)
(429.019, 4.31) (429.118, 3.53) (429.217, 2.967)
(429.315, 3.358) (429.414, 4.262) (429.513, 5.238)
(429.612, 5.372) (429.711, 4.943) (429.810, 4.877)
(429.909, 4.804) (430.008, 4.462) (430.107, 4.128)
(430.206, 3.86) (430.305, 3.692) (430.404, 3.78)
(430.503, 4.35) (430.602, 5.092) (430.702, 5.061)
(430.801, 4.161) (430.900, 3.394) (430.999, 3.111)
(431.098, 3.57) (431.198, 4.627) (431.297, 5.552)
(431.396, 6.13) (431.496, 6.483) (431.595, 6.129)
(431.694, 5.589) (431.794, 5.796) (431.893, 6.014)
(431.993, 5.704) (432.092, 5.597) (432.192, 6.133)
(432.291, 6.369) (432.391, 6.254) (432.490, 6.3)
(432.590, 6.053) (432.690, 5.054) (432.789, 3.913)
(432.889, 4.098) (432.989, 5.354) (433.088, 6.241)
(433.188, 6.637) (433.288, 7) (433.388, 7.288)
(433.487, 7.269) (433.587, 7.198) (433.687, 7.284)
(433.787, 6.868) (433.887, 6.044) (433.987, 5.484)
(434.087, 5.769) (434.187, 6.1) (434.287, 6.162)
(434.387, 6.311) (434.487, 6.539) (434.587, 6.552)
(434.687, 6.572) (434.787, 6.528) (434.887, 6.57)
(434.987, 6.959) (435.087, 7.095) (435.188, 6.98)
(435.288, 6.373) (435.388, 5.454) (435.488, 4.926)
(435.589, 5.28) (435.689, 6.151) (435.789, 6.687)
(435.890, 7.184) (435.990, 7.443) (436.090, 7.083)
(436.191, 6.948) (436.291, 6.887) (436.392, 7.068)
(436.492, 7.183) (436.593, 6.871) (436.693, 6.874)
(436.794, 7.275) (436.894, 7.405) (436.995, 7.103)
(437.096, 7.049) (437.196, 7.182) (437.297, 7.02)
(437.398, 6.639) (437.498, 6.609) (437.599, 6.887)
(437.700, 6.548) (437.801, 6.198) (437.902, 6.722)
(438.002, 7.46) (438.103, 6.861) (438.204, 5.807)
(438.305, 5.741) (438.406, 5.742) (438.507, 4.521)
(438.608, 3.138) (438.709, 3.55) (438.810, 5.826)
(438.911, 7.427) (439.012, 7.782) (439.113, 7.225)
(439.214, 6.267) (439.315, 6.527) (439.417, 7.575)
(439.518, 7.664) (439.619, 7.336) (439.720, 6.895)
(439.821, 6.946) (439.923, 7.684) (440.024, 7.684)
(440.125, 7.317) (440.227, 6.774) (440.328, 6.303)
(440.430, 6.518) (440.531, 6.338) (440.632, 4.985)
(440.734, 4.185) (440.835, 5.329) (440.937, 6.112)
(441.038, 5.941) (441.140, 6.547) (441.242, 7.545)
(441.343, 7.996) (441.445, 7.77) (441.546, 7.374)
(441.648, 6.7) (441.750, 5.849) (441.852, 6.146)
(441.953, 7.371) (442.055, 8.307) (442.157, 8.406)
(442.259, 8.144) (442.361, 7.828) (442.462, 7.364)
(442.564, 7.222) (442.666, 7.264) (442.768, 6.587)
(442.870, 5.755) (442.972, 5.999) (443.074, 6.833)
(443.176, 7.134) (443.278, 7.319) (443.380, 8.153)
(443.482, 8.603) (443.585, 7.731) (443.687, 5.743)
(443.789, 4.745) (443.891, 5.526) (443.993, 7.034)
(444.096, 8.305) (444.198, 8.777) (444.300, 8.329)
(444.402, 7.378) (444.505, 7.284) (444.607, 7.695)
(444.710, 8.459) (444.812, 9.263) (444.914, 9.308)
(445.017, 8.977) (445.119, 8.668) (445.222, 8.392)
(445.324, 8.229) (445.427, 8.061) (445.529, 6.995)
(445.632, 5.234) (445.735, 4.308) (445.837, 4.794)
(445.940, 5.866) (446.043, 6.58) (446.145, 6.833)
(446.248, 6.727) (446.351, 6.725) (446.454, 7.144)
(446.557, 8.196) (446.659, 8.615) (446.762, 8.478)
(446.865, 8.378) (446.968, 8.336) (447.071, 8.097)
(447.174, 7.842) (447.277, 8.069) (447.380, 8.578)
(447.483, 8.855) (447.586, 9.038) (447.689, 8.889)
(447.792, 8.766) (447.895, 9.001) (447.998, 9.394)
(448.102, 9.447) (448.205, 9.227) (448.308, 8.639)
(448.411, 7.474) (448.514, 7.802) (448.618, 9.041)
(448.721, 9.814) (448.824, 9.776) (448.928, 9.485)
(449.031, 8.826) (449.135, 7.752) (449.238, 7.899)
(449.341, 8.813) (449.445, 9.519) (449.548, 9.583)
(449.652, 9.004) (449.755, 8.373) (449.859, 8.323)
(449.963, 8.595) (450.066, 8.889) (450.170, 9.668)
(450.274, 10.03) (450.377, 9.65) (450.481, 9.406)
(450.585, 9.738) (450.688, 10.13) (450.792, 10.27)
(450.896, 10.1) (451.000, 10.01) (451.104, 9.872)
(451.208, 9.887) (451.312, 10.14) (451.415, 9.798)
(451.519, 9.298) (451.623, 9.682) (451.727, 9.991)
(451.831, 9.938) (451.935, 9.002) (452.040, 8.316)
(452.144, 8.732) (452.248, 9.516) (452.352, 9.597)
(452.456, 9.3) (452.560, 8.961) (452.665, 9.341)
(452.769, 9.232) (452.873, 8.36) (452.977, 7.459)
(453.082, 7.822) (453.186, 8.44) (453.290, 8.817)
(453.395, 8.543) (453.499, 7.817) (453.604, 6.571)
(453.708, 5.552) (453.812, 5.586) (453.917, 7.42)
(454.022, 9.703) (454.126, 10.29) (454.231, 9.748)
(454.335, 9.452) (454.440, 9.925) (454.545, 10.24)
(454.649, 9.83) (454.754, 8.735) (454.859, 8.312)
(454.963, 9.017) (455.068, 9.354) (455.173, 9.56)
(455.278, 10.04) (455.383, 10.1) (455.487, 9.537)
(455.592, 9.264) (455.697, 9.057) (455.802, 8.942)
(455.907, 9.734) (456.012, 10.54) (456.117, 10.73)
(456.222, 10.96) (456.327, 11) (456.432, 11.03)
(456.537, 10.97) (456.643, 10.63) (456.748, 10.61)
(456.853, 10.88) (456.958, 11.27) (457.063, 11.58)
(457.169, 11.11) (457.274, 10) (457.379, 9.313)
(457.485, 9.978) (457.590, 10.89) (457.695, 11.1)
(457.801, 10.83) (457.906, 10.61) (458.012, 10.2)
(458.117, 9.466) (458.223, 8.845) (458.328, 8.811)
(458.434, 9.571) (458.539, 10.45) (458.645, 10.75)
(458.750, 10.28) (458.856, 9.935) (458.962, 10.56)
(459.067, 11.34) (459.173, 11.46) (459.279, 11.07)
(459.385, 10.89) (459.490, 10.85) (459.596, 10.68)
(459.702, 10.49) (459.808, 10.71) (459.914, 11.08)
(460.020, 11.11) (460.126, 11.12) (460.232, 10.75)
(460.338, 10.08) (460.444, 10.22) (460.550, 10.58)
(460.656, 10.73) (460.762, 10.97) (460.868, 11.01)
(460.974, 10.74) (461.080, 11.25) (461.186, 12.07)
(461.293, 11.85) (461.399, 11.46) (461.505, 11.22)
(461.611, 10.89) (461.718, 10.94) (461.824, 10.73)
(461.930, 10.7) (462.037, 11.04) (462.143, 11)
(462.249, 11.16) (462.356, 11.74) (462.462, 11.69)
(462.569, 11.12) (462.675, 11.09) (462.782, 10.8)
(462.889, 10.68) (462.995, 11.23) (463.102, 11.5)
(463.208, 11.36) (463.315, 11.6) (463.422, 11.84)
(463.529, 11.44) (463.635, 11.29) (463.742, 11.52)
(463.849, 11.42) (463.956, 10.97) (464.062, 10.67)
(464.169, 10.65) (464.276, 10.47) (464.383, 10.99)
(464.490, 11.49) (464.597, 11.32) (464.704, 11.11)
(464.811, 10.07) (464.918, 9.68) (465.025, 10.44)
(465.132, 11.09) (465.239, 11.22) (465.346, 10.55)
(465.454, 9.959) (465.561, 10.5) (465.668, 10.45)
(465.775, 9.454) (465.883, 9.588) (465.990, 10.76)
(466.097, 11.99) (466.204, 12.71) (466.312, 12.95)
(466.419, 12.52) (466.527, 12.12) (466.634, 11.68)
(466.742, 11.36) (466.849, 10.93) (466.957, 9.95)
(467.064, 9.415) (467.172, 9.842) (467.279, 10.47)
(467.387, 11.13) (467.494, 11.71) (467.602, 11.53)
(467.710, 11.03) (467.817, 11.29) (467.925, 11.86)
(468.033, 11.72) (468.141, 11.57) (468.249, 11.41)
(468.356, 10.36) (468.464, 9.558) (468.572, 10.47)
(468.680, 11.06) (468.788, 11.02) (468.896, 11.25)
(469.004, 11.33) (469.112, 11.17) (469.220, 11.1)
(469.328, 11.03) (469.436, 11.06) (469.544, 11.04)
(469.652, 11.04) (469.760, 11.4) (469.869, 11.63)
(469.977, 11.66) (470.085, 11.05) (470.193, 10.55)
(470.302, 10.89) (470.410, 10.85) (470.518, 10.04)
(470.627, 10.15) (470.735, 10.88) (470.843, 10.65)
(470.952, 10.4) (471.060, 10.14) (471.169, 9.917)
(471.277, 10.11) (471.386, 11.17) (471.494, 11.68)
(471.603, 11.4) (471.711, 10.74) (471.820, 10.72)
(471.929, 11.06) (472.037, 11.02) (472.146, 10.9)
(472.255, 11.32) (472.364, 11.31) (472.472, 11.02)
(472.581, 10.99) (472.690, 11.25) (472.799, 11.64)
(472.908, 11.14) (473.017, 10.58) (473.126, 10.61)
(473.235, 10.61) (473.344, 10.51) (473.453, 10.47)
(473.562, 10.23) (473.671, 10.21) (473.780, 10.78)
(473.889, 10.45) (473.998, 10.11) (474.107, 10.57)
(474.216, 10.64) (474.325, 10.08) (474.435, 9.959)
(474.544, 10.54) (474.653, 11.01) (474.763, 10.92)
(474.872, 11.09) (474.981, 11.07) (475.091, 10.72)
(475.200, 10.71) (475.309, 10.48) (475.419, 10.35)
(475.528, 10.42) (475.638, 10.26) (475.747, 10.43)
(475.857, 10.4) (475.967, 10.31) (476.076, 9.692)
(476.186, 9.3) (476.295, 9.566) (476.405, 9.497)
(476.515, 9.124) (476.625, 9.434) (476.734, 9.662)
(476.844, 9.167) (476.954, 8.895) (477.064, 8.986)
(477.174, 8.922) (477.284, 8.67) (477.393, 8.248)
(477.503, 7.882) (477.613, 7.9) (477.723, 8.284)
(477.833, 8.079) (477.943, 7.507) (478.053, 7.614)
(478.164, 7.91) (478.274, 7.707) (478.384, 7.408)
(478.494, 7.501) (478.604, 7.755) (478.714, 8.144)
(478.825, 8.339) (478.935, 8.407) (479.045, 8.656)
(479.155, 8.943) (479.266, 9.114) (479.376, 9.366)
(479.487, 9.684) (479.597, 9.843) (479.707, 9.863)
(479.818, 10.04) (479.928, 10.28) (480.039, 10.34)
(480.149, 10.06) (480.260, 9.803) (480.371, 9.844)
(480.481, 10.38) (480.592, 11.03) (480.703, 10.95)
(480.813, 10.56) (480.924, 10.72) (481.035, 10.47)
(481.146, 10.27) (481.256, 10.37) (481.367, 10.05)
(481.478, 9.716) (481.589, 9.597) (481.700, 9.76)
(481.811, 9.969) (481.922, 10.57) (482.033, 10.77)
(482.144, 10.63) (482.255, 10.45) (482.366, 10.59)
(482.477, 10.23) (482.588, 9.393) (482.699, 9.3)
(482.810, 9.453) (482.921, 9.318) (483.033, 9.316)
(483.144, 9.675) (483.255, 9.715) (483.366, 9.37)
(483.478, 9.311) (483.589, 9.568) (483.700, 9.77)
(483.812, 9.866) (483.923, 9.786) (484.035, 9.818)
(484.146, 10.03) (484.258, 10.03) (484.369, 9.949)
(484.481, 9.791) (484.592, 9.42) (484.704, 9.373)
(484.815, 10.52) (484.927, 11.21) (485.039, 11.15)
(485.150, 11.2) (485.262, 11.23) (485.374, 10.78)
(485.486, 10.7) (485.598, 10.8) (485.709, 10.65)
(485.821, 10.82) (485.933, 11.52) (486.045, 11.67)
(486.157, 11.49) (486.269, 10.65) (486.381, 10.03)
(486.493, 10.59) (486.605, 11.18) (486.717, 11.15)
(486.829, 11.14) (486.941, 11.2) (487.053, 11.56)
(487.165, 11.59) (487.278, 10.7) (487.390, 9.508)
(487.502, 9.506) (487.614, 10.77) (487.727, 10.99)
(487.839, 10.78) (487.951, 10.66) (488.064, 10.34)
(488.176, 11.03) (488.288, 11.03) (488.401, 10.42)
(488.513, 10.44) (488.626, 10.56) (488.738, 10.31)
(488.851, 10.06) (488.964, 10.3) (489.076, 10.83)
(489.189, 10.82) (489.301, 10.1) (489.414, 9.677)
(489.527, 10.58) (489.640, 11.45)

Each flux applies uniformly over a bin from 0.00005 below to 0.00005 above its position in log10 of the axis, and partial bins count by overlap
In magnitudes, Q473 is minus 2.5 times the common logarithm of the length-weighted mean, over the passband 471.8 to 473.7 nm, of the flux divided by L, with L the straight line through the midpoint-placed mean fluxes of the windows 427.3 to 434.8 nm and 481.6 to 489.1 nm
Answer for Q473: -0.18 mag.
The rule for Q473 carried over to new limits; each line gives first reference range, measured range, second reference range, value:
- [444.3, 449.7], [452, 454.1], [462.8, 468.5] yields 0.10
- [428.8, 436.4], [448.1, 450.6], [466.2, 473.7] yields -0.12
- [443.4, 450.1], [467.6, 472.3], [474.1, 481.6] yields -0.19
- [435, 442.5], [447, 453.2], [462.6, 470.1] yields -0.07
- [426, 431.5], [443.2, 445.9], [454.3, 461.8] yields 0.04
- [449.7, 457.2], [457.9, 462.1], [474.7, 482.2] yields -0.13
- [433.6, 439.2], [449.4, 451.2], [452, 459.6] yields -0.09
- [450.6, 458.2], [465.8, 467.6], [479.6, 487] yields -0.14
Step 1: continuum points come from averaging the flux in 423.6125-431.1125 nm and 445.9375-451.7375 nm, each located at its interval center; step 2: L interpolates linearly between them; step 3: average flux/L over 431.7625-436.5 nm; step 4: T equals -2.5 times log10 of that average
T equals -0.10 mag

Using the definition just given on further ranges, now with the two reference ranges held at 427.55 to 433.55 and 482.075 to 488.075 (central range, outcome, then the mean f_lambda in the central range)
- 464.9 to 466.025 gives -0.222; 10.3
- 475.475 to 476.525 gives -0.050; 9.93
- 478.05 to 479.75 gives 0.147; 8.53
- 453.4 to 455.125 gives -0.173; 8.6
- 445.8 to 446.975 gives -0.104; 7.21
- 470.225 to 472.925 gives -0.198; 10.8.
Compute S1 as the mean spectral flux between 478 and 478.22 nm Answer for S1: 7.73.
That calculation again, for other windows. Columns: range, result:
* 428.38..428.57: 4.77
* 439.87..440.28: 7.35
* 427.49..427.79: 2.93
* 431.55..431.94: 5.88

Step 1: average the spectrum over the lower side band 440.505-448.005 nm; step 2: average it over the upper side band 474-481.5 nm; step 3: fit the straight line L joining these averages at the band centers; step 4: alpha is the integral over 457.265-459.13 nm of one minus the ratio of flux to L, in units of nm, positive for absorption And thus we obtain -0.43 nm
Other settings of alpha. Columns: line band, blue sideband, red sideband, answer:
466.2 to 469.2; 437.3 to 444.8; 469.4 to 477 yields -0.38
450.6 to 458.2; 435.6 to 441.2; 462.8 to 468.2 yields -0.28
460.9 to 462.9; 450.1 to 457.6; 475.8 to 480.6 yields -0.39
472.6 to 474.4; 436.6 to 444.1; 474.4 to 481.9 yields -0.28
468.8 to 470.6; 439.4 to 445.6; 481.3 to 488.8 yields -0.36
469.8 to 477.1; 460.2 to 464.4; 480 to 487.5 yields 0.13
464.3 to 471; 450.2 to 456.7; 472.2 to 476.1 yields -0.47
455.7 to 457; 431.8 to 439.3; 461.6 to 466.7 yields -0.10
